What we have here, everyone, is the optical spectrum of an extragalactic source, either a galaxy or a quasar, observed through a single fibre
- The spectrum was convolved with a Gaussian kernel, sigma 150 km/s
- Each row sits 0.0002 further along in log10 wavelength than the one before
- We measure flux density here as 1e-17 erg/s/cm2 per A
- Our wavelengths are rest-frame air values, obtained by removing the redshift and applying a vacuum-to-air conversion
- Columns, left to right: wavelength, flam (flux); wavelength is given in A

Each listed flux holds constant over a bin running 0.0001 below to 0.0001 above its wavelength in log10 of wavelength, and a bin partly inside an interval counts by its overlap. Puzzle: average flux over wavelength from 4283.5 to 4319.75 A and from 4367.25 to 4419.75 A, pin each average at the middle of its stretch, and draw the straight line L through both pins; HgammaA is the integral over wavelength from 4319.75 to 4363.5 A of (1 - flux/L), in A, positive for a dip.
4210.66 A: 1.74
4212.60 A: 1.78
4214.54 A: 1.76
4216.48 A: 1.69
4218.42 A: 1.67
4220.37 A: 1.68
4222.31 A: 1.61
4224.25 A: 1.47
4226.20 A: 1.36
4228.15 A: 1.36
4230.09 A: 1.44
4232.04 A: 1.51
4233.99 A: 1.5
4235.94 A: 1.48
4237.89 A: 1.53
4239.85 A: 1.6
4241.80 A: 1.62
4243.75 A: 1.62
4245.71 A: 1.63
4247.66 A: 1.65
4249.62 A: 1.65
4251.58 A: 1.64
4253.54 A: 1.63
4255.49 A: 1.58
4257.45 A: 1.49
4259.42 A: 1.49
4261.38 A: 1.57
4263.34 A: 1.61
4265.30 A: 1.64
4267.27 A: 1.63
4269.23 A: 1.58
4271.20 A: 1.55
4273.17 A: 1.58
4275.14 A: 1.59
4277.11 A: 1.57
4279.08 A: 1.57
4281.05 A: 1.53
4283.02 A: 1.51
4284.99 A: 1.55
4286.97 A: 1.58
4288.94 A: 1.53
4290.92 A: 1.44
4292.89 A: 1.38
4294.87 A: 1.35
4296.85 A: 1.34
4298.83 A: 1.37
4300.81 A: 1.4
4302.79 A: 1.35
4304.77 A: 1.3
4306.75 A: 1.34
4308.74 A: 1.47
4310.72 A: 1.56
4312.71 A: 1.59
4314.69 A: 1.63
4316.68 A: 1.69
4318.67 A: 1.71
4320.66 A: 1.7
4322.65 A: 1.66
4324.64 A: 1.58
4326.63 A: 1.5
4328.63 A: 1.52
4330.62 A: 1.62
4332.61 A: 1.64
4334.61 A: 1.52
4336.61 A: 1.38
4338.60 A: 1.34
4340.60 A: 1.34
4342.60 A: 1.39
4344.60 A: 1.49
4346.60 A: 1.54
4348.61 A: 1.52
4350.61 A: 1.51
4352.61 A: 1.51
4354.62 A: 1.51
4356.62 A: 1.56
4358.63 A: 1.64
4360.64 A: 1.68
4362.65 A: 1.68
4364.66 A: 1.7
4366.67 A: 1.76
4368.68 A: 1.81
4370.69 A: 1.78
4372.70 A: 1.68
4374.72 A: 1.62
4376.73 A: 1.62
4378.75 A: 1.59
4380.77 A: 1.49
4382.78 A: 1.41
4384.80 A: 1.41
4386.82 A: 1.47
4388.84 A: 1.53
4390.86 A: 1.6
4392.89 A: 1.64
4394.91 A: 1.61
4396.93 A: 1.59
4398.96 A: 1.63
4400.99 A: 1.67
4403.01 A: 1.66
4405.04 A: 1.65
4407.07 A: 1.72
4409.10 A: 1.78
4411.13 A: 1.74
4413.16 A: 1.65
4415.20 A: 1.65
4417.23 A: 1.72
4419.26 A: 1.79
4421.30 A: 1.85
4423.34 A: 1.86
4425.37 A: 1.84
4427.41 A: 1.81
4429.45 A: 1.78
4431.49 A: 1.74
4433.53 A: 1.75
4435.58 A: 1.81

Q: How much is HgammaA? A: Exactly 0.3 A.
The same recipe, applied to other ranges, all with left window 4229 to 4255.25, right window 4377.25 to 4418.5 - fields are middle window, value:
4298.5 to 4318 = 1.4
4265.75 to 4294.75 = 0.9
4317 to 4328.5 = -0.2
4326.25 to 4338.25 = 0.6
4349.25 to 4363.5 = 0.2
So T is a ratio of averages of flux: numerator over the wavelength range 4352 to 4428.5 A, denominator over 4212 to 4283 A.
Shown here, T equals 1.05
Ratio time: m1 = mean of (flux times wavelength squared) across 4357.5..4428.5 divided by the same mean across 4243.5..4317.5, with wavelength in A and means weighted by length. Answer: 1.1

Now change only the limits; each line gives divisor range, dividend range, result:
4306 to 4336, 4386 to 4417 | 1.08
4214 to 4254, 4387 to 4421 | 1.14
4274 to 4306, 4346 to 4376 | 1.16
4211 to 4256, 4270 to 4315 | 0.96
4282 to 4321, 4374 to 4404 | 1.10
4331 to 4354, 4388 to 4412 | 1.15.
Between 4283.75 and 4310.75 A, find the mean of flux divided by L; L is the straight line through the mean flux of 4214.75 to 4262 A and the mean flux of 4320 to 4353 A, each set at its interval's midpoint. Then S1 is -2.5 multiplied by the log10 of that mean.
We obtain 0.08 mag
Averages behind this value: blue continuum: 1.56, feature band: 1.42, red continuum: 1.51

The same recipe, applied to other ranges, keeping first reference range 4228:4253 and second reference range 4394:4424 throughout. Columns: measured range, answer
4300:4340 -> 0.07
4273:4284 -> 0.03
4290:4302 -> 0.17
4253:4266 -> 0.01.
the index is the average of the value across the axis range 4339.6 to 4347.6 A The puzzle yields 1.44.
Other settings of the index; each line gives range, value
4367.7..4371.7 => 1.8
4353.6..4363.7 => 1.61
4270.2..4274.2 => 1.56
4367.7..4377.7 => 1.7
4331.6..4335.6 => 1.58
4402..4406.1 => 1.66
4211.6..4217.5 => 1.74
